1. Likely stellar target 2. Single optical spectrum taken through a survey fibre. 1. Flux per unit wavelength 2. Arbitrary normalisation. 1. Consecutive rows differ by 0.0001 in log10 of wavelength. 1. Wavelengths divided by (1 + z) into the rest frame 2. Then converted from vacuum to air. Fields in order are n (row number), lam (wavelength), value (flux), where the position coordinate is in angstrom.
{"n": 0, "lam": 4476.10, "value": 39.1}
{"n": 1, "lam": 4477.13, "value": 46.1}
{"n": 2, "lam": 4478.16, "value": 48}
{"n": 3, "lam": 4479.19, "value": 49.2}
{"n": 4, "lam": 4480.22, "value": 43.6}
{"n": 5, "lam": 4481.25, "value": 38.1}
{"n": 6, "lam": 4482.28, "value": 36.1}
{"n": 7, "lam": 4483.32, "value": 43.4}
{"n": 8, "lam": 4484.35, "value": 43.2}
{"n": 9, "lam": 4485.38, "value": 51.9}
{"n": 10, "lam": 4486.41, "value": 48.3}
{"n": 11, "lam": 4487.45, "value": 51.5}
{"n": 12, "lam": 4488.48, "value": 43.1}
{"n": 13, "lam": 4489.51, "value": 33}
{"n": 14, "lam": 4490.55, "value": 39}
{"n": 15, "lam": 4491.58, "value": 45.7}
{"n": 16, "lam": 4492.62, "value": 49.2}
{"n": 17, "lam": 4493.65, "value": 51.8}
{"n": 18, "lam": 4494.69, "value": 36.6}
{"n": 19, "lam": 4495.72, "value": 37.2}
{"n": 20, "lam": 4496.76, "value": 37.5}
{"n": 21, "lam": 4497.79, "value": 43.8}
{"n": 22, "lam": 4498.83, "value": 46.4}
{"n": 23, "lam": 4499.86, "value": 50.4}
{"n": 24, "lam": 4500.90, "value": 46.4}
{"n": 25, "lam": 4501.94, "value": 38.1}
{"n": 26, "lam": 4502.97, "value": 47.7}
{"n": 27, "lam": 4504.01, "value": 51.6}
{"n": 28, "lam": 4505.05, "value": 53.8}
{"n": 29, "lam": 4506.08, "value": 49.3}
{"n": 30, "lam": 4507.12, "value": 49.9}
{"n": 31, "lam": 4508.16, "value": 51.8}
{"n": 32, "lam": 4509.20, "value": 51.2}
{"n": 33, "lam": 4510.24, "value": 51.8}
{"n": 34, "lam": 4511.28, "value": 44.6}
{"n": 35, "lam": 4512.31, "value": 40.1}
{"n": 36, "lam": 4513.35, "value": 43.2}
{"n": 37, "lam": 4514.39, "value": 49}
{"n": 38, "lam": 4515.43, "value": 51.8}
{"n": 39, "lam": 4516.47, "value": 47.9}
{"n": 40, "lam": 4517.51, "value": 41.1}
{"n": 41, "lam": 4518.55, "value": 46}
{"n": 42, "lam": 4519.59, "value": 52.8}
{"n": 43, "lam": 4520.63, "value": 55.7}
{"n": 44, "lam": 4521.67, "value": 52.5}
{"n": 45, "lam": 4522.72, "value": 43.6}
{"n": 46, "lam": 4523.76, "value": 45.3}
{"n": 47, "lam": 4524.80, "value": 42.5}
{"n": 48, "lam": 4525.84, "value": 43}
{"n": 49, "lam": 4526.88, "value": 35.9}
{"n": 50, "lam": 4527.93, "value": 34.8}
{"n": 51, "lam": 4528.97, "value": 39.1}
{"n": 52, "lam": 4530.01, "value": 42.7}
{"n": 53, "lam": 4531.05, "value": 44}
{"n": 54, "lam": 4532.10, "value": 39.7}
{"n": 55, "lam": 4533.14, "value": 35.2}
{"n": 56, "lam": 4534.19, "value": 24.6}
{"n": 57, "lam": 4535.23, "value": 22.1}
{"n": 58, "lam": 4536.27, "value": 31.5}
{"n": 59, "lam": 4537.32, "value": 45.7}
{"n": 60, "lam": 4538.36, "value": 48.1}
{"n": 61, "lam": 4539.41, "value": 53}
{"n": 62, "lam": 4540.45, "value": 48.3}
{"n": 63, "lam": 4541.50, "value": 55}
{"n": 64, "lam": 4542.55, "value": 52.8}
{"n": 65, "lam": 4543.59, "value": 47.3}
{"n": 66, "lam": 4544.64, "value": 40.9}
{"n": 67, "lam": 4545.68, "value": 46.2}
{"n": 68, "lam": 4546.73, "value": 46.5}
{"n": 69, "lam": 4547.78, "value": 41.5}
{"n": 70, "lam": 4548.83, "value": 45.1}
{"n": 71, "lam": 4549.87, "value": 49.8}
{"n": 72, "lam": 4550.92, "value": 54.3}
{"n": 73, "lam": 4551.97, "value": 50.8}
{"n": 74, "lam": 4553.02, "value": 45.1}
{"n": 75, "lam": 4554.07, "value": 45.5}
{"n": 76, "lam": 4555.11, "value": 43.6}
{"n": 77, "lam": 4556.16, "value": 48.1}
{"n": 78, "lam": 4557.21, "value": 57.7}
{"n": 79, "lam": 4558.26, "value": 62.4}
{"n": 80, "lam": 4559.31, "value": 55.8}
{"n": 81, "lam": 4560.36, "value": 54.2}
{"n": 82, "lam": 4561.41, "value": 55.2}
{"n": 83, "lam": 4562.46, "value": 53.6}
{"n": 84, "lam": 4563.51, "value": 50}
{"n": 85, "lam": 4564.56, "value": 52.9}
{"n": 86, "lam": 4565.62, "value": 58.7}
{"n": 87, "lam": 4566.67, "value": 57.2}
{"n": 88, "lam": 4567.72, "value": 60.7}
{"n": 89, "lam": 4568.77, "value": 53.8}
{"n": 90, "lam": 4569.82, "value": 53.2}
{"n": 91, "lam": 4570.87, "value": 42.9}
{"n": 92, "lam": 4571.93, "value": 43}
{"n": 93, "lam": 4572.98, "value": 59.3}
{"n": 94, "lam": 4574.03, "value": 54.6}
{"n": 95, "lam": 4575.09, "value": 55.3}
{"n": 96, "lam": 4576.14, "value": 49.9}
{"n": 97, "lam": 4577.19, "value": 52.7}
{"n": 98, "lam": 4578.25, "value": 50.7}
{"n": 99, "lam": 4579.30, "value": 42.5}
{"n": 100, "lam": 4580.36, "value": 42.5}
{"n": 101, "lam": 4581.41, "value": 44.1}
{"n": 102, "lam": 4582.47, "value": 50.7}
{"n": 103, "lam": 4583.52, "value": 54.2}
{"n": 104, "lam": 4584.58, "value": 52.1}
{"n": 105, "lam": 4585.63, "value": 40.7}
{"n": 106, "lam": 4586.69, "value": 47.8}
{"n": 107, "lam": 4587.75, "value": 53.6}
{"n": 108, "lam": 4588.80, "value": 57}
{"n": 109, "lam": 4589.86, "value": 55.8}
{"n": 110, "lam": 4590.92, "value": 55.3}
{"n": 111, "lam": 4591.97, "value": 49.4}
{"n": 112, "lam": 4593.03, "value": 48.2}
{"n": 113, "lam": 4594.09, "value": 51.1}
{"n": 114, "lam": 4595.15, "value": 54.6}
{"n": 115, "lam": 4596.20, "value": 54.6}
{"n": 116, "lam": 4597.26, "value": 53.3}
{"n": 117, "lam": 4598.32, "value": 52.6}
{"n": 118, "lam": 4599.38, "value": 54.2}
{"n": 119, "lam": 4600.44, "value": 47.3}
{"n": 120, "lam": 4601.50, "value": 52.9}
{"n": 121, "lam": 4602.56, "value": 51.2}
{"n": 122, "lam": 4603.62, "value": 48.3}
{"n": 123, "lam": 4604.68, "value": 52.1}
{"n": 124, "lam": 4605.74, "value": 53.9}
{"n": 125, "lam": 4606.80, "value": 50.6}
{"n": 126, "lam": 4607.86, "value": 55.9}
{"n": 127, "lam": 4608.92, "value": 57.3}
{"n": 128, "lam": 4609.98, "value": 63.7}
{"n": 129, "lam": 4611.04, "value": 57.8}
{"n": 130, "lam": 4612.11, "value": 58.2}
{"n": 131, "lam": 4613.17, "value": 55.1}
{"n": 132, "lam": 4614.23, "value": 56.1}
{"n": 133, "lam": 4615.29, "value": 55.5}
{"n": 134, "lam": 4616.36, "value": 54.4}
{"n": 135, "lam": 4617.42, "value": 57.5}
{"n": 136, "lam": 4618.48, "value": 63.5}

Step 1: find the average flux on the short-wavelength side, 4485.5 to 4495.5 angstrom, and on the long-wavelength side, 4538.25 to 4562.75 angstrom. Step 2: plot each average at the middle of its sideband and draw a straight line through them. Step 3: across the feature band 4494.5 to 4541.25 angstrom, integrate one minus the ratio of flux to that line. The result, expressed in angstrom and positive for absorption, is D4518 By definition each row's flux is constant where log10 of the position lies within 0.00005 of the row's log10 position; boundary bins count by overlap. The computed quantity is 2.6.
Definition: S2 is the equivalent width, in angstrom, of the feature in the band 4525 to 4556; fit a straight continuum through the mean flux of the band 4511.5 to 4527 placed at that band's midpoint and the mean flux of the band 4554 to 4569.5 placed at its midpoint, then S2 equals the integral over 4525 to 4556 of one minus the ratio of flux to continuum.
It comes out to 4.4 angstrom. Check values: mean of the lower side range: 46.3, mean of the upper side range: 54.2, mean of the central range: 43.2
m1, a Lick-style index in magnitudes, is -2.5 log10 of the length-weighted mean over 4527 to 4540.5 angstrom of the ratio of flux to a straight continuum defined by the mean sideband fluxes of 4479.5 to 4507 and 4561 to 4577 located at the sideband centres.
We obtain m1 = 0.26 mag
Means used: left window 44.6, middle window 38.7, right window 53.3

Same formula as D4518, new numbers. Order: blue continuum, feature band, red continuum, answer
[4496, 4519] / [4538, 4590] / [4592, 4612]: 0.0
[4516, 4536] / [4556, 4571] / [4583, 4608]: -2.5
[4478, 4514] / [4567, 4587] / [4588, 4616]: 0.7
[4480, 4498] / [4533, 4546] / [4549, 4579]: 1.8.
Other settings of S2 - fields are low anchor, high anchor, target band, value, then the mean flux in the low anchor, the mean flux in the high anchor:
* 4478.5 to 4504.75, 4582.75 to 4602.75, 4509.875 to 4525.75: -0.3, 44.2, 51.9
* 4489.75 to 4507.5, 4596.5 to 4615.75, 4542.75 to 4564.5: 0.0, 45.3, 54.2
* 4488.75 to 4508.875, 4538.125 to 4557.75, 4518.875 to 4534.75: 1.7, 45.3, 48.4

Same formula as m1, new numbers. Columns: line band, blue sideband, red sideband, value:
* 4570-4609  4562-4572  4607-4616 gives 0.08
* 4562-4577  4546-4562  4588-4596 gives -0.04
